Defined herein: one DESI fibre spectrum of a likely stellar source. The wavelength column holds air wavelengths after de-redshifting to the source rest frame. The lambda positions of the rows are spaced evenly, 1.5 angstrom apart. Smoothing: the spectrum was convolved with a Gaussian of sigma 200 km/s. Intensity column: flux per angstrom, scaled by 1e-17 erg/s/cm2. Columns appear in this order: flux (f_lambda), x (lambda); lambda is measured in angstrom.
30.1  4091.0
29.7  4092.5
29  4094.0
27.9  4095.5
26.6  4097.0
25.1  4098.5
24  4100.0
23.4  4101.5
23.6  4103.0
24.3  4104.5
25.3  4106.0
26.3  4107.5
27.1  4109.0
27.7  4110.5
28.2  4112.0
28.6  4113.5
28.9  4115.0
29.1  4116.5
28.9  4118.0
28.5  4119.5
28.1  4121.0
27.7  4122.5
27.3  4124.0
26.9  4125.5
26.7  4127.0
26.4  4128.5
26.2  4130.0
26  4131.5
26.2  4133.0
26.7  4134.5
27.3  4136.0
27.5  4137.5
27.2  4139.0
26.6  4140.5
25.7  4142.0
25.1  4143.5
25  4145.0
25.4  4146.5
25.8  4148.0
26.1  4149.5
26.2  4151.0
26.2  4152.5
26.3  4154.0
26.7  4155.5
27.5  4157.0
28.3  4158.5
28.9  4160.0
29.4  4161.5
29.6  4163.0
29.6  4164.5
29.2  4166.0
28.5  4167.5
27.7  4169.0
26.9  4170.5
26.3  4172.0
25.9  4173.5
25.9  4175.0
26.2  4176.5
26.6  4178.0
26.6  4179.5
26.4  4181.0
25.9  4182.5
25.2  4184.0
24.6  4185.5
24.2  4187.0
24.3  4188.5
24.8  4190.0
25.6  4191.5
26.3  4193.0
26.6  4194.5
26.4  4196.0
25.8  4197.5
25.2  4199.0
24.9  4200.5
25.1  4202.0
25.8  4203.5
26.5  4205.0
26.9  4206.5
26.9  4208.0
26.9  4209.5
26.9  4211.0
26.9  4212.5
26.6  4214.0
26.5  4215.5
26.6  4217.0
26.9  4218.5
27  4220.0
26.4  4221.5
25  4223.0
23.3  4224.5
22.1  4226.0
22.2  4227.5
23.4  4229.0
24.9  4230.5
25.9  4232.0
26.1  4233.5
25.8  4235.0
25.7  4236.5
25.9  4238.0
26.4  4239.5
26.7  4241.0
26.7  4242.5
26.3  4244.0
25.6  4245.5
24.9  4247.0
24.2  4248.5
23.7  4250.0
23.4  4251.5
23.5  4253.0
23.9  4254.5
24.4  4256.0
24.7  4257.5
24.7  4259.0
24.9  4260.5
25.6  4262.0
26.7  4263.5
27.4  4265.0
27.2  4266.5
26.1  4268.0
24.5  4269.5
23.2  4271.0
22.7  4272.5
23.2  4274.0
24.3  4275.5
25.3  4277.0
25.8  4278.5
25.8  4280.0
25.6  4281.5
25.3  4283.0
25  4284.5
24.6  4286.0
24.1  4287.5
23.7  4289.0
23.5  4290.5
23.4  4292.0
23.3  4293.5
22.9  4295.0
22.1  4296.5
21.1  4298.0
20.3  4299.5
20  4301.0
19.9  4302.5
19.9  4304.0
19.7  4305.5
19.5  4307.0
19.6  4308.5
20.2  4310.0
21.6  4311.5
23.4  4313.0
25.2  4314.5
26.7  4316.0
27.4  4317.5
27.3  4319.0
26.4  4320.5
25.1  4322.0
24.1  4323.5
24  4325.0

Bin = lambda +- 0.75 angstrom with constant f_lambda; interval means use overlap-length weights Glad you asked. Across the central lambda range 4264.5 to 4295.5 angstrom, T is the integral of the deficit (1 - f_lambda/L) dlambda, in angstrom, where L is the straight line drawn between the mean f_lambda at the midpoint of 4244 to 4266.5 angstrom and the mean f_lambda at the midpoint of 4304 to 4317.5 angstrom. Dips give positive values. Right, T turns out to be -1.2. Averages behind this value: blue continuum 25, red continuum 22.2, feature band 24.6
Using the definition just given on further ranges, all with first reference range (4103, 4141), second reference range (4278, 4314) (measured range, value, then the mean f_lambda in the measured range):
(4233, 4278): -2.9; 25.1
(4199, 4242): -2.1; 25.7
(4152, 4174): -1.5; 27.8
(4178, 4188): 0.0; 25.5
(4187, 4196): -0.1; 25.5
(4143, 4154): 0.3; 25.7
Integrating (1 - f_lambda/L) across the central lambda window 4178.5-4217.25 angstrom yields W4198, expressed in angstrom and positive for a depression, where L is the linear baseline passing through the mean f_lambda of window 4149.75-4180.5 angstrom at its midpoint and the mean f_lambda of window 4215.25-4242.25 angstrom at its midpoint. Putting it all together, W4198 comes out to 0.6 angstrom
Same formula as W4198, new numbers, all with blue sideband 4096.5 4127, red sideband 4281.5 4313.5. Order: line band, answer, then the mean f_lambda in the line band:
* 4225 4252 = -1.6 angstrom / 25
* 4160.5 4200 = -2.3 angstrom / 26.5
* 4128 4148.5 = -0.1 angstrom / 26.2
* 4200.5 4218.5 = -1.6 angstrom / 26.5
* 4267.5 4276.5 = -0.5 angstrom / 24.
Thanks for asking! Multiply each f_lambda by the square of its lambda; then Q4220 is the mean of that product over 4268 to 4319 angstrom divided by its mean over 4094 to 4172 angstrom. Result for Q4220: 0.93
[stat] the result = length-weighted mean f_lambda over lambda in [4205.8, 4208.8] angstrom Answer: 26.9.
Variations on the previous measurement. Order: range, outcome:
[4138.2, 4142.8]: 26.5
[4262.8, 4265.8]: 27.1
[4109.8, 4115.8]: 28.4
